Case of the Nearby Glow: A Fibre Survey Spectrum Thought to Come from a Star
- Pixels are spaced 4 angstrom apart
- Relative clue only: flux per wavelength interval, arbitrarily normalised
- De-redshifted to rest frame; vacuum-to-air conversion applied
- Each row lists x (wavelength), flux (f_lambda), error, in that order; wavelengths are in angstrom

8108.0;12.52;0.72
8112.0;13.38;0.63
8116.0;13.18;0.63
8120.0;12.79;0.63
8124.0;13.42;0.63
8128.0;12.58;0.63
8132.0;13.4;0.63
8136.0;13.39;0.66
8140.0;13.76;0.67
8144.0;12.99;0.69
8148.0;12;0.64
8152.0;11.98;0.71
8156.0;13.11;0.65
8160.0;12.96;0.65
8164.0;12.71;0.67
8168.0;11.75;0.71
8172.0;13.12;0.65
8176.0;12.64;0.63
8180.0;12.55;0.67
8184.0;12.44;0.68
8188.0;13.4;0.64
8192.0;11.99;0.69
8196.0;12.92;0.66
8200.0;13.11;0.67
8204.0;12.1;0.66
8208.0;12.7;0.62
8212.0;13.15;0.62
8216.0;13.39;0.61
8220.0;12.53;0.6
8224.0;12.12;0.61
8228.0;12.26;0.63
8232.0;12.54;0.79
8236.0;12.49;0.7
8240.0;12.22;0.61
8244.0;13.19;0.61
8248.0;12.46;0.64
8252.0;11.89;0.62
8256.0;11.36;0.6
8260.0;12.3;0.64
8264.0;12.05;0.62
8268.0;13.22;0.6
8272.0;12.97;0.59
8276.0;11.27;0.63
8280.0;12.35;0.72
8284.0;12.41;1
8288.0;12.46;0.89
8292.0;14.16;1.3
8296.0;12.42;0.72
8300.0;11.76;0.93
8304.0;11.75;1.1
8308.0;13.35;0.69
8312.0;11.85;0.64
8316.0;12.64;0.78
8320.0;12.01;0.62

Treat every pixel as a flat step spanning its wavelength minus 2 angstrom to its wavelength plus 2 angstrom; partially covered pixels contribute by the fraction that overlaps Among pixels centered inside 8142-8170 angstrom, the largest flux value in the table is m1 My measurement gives 13.11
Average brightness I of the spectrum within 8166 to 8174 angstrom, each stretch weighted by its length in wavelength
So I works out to 12.4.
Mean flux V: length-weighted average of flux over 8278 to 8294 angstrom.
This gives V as 12.8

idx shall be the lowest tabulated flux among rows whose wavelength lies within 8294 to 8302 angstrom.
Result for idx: 11.76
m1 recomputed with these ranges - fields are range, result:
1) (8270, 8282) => 12.97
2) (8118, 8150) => 13.76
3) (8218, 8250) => 13.19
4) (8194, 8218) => 13.39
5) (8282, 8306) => 14.16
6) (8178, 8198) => 13.4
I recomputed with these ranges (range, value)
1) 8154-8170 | 12.6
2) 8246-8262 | 12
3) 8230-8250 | 12.6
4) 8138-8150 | 12.9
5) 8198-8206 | 12.6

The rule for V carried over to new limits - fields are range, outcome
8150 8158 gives 12.5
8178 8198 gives 12.7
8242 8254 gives 12.5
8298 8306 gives 11.8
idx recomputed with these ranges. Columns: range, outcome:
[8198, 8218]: 12.1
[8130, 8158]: 11.98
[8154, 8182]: 11.75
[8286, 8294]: 12.46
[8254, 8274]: 11.36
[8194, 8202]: 12.92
